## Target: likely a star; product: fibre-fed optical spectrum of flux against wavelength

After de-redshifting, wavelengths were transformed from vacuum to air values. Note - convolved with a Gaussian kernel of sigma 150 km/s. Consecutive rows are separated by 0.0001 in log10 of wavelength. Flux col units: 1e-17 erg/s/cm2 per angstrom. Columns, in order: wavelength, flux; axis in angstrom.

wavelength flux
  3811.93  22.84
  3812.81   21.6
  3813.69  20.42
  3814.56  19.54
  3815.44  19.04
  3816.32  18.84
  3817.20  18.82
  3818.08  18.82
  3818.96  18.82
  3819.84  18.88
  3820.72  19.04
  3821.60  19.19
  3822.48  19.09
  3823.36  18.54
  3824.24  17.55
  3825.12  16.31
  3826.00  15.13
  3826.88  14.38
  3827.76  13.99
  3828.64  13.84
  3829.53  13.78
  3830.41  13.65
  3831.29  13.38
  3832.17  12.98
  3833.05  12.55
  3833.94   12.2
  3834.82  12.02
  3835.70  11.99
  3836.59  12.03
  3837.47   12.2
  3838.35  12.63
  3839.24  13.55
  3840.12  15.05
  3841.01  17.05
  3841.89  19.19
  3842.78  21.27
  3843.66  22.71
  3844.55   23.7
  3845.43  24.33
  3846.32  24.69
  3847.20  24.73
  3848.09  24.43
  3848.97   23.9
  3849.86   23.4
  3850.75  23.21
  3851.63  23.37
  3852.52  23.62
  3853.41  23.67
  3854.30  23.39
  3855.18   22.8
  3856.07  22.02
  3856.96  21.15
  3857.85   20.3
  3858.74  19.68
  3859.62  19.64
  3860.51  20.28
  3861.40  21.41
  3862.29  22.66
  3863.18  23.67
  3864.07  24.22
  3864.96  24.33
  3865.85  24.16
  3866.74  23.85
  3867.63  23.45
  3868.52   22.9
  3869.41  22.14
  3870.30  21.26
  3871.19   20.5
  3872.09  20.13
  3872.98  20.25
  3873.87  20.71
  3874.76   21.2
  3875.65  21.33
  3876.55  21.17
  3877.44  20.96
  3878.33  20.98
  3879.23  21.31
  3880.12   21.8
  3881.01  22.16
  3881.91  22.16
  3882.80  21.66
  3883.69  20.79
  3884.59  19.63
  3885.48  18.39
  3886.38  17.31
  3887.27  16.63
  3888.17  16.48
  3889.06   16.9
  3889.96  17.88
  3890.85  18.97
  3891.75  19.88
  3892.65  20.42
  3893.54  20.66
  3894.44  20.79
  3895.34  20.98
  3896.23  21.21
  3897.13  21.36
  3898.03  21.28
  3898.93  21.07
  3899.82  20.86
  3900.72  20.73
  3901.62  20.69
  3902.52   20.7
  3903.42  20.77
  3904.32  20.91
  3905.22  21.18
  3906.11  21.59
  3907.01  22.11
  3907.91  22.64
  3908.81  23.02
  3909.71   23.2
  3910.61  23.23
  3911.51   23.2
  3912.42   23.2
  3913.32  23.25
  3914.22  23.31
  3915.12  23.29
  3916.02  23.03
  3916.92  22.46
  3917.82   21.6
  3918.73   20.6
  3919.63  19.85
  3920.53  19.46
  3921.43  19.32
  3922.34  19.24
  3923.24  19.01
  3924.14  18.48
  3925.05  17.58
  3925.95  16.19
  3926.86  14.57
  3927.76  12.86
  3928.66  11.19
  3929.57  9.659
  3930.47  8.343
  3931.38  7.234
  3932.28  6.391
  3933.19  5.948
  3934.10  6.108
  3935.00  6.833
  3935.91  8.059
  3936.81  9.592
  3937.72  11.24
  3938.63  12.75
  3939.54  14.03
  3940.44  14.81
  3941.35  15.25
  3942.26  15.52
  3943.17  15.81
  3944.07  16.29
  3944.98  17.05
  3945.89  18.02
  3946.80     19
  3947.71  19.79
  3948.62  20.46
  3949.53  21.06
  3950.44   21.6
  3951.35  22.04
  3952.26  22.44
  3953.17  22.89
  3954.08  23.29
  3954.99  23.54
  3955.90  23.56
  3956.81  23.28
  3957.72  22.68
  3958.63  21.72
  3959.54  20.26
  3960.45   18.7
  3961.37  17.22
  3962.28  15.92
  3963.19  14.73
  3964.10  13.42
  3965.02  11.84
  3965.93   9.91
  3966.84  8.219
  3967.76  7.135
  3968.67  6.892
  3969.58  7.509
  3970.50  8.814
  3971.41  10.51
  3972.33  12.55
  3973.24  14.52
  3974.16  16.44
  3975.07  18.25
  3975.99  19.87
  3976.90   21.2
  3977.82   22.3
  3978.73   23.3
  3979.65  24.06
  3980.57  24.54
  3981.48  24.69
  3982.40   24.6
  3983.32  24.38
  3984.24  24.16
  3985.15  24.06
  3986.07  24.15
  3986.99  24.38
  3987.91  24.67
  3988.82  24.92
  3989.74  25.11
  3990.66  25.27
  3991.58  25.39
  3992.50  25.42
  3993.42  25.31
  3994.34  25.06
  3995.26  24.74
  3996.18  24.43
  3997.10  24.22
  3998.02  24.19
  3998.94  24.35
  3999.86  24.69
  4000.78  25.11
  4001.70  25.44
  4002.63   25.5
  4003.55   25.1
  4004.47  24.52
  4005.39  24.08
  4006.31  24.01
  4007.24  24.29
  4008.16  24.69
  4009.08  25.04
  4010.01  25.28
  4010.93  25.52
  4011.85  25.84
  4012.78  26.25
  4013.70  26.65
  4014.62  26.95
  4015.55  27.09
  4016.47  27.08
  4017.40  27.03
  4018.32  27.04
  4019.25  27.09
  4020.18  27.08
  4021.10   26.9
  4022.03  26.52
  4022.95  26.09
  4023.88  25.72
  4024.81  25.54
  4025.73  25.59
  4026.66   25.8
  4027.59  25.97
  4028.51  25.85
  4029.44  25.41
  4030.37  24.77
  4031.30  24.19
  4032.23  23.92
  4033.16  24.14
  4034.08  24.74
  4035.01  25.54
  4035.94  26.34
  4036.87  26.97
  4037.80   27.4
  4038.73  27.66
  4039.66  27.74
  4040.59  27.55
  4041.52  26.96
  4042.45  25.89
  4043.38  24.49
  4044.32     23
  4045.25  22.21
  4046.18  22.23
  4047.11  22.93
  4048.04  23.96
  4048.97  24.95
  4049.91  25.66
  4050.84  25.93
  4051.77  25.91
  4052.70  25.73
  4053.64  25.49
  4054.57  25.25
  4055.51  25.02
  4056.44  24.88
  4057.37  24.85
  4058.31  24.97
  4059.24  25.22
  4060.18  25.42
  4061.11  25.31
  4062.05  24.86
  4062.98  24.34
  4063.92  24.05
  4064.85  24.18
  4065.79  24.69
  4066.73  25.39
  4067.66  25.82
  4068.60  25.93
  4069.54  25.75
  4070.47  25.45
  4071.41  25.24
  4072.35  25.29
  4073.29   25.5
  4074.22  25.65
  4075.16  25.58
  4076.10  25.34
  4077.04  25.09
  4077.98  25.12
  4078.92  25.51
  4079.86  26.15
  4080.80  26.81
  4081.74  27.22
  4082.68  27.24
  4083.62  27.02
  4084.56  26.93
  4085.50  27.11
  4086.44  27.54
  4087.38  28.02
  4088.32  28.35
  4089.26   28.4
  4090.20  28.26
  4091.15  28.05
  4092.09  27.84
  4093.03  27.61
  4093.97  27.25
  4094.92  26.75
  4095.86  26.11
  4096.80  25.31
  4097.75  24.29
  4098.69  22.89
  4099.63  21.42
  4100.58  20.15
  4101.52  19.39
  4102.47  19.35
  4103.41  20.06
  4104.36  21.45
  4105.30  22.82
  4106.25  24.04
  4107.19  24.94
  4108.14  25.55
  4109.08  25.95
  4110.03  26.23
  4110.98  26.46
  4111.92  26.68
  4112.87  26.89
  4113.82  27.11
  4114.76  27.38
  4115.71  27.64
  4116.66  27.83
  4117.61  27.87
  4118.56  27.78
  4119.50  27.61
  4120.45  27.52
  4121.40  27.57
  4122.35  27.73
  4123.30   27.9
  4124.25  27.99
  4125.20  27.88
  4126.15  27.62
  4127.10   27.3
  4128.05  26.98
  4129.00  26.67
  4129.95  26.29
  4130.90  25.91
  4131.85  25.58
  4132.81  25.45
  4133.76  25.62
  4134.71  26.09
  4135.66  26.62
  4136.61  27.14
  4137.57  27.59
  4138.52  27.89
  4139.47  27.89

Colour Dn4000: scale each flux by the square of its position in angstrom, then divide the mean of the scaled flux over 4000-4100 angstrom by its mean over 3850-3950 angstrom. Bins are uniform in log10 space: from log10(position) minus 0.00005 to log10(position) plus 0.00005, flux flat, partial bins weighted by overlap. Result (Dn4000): 1.4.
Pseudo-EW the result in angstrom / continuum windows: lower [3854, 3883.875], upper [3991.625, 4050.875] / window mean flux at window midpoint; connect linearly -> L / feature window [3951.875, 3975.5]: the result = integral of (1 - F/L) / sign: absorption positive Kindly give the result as 7.9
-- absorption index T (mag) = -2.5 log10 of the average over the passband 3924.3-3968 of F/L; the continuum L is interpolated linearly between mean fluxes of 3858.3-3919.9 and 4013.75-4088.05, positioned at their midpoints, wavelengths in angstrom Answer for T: 0.43 mag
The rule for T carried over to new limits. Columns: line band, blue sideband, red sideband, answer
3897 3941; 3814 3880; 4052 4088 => 0.22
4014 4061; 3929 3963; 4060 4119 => -0.16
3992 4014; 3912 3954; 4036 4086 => -0.17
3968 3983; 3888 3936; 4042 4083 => 0.22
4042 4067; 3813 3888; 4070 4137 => 0.00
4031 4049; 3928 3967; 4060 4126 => -0.14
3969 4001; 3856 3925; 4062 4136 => 0.07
